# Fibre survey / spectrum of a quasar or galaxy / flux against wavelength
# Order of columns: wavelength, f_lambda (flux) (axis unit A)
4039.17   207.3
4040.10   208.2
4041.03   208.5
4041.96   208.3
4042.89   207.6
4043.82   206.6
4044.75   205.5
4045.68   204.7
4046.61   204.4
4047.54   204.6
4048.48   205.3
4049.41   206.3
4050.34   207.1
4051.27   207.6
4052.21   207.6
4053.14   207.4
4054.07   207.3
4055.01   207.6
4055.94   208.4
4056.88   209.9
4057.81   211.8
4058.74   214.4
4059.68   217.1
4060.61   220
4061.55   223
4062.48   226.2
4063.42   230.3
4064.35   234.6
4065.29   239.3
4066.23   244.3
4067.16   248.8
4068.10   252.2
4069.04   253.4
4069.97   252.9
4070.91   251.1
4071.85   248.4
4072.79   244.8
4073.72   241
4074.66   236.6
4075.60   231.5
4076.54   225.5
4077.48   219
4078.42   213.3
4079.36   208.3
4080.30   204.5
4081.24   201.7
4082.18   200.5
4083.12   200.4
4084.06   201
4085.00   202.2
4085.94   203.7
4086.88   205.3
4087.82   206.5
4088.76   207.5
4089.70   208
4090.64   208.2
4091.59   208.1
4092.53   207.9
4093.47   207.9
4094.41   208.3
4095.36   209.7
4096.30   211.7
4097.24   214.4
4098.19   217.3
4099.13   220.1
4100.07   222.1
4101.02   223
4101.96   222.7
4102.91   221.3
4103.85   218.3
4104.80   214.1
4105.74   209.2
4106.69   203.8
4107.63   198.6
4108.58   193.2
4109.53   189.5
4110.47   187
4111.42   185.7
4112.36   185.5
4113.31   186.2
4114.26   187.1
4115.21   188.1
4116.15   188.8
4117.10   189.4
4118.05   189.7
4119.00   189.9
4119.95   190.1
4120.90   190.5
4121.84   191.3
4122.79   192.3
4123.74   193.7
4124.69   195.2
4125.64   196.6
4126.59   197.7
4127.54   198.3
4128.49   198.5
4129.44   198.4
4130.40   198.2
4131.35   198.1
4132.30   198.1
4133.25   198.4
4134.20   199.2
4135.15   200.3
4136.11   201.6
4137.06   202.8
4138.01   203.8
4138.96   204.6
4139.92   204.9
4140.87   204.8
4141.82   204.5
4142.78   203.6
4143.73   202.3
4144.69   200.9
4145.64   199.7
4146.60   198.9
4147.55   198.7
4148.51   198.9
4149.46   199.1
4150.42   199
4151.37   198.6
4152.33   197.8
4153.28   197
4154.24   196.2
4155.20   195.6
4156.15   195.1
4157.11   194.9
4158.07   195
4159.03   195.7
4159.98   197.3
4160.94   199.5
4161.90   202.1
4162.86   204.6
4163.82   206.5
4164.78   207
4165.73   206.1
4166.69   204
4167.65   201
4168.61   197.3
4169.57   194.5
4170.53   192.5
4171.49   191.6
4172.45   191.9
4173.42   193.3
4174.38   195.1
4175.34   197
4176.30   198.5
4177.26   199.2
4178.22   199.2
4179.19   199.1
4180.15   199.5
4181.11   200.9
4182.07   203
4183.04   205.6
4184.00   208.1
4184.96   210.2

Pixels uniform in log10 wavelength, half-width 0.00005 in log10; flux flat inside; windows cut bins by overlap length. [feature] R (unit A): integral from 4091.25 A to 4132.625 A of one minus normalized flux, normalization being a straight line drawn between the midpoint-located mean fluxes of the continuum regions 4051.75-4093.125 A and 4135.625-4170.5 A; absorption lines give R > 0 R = 1.9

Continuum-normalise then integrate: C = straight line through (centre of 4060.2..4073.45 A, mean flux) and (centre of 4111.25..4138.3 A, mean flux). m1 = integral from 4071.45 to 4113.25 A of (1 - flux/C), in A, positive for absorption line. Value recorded 1.8 A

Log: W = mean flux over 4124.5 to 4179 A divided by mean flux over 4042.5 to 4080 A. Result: 0.90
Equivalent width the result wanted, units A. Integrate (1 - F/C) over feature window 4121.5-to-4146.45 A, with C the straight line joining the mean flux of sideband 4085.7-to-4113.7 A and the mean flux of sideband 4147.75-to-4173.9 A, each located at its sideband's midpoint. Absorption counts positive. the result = 0.3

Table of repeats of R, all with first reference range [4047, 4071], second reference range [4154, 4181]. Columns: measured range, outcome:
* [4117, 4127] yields 0.8 A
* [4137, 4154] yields 0.2 A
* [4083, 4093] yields 0.5 A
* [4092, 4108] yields 0.0 A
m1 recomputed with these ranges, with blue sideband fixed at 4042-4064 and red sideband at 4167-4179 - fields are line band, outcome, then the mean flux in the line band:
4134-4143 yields -0.1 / 203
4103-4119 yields 0.7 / 195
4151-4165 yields -0.1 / 199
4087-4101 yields -0.4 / 211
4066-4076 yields -1.8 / 246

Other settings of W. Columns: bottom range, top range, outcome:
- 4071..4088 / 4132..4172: 0.92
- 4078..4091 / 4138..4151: 0.98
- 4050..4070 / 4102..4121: 0.88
